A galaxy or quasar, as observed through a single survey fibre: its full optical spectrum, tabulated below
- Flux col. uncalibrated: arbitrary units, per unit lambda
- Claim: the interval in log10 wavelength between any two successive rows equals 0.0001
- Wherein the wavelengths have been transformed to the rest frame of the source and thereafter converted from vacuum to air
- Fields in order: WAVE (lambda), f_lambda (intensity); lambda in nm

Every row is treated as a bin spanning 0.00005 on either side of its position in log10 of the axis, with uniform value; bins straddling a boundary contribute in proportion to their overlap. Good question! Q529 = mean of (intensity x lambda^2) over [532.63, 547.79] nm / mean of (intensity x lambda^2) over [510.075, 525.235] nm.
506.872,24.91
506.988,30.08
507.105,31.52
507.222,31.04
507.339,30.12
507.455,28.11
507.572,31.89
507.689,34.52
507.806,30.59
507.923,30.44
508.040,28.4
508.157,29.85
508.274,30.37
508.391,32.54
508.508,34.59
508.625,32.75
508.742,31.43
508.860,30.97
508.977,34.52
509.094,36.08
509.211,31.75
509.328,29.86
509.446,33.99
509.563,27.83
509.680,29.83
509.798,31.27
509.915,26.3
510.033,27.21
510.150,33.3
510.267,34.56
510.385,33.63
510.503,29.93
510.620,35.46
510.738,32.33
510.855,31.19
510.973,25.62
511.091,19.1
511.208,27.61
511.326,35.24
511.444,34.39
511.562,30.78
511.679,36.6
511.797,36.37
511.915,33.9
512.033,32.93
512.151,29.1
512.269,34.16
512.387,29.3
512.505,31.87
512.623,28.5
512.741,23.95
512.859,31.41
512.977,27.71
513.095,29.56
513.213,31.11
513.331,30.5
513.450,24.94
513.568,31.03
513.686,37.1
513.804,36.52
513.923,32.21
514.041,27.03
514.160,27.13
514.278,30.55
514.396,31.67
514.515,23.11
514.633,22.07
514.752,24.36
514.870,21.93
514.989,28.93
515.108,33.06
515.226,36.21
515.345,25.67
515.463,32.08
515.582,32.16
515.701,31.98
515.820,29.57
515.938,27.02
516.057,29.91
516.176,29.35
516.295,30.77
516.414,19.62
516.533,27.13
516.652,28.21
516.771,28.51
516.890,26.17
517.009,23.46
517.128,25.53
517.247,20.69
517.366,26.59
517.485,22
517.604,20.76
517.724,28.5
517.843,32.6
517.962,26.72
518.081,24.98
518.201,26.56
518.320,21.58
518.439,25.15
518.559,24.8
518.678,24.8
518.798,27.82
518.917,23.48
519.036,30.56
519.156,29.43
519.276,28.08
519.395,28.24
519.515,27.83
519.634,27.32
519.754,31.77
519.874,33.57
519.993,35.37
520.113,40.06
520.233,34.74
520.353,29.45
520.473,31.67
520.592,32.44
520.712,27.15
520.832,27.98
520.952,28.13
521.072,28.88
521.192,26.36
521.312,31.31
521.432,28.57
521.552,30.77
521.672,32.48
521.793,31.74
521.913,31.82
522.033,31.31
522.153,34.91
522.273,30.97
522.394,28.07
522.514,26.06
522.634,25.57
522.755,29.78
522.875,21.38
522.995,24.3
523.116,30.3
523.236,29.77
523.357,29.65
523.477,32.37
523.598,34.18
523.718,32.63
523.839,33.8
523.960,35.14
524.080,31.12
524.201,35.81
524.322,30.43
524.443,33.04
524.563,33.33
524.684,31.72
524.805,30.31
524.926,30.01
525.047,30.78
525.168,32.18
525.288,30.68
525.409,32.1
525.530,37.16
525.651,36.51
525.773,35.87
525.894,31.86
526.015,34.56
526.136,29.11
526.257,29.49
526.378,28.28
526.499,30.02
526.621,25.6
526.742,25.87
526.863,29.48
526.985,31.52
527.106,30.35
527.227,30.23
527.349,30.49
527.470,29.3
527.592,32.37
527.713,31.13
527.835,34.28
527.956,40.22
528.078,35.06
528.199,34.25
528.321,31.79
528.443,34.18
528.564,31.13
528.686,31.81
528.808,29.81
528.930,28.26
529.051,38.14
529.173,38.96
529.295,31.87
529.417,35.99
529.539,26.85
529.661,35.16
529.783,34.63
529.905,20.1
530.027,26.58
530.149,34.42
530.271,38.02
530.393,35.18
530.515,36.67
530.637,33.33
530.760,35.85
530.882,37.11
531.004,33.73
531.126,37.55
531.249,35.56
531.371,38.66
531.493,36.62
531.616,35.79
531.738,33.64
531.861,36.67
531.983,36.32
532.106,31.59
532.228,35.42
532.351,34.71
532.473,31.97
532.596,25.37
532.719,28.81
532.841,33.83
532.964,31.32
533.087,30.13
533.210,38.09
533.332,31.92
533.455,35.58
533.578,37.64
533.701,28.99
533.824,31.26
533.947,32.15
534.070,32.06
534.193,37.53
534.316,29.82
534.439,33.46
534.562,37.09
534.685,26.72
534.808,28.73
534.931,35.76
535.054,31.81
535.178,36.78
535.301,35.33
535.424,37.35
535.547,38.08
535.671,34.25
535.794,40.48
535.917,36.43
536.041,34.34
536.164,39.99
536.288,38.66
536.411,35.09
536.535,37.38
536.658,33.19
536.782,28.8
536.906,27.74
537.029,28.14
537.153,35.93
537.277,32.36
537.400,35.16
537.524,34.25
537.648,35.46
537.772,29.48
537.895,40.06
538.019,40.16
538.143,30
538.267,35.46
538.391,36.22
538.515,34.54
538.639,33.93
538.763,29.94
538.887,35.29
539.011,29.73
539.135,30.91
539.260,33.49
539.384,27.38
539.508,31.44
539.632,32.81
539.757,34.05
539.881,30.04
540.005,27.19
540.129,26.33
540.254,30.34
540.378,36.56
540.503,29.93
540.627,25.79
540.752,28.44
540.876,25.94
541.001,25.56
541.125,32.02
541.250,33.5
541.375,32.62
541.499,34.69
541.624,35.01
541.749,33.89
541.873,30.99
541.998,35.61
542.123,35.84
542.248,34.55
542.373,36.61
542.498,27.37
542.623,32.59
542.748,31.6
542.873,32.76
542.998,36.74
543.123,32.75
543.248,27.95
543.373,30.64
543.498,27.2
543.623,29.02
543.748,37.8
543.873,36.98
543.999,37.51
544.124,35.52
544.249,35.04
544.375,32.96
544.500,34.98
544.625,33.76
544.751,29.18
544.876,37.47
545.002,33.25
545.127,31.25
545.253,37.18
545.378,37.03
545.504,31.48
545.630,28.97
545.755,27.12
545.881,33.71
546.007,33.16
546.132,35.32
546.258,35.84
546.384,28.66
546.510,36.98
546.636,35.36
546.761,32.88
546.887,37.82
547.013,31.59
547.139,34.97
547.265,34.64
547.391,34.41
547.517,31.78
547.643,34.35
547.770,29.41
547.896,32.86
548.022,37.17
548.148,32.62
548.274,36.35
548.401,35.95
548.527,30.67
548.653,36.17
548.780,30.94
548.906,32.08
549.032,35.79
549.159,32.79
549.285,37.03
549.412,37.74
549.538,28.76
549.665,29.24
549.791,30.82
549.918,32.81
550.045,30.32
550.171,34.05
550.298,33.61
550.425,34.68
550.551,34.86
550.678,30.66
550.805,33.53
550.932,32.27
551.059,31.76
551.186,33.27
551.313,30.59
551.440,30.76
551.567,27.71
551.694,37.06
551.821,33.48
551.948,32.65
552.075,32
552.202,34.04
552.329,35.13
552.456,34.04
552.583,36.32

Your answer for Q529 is 1.2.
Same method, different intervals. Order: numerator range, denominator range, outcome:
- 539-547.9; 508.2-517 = 1.21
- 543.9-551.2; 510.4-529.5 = 1.23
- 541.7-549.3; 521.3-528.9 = 1.16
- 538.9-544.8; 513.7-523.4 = 1.23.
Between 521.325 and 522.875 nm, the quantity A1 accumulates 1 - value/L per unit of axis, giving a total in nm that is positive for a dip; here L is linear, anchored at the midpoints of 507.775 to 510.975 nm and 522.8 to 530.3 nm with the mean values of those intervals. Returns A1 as 0.09 nm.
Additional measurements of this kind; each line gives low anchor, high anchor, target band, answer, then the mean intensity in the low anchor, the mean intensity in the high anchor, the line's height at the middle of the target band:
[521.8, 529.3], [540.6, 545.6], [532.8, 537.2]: -0.24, 31.5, 32.8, 32.2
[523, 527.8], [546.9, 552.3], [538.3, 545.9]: 0.06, 31.4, 33.1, 32.6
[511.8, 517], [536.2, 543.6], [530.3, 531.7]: -0.21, 29.3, 32.3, 31.3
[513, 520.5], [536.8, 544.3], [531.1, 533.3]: -0.21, 28.4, 32.4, 31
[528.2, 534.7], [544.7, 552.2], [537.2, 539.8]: -0.01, 33.4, 33.2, 33.3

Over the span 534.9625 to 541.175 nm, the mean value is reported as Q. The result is 33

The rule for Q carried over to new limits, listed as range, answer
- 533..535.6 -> 33.6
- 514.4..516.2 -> 28.6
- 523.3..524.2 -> 32.9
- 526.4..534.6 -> 32.9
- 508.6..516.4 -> 30.4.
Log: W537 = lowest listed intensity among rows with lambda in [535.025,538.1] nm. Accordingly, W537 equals 27.74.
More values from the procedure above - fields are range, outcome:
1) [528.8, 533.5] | 20.1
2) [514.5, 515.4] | 21.93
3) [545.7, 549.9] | 27.12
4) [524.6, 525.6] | 30.01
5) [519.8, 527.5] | 21.38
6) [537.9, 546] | 25.56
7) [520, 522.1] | 26.36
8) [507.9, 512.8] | 19.1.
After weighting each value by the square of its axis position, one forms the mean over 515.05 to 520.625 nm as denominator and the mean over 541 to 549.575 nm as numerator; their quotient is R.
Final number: 1.31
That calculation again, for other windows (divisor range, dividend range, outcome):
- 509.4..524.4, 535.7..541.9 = 1.21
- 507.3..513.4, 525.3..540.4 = 1.16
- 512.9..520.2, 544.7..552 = 1.32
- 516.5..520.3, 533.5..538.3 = 1.32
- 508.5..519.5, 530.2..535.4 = 1.25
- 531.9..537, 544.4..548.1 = 1.04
